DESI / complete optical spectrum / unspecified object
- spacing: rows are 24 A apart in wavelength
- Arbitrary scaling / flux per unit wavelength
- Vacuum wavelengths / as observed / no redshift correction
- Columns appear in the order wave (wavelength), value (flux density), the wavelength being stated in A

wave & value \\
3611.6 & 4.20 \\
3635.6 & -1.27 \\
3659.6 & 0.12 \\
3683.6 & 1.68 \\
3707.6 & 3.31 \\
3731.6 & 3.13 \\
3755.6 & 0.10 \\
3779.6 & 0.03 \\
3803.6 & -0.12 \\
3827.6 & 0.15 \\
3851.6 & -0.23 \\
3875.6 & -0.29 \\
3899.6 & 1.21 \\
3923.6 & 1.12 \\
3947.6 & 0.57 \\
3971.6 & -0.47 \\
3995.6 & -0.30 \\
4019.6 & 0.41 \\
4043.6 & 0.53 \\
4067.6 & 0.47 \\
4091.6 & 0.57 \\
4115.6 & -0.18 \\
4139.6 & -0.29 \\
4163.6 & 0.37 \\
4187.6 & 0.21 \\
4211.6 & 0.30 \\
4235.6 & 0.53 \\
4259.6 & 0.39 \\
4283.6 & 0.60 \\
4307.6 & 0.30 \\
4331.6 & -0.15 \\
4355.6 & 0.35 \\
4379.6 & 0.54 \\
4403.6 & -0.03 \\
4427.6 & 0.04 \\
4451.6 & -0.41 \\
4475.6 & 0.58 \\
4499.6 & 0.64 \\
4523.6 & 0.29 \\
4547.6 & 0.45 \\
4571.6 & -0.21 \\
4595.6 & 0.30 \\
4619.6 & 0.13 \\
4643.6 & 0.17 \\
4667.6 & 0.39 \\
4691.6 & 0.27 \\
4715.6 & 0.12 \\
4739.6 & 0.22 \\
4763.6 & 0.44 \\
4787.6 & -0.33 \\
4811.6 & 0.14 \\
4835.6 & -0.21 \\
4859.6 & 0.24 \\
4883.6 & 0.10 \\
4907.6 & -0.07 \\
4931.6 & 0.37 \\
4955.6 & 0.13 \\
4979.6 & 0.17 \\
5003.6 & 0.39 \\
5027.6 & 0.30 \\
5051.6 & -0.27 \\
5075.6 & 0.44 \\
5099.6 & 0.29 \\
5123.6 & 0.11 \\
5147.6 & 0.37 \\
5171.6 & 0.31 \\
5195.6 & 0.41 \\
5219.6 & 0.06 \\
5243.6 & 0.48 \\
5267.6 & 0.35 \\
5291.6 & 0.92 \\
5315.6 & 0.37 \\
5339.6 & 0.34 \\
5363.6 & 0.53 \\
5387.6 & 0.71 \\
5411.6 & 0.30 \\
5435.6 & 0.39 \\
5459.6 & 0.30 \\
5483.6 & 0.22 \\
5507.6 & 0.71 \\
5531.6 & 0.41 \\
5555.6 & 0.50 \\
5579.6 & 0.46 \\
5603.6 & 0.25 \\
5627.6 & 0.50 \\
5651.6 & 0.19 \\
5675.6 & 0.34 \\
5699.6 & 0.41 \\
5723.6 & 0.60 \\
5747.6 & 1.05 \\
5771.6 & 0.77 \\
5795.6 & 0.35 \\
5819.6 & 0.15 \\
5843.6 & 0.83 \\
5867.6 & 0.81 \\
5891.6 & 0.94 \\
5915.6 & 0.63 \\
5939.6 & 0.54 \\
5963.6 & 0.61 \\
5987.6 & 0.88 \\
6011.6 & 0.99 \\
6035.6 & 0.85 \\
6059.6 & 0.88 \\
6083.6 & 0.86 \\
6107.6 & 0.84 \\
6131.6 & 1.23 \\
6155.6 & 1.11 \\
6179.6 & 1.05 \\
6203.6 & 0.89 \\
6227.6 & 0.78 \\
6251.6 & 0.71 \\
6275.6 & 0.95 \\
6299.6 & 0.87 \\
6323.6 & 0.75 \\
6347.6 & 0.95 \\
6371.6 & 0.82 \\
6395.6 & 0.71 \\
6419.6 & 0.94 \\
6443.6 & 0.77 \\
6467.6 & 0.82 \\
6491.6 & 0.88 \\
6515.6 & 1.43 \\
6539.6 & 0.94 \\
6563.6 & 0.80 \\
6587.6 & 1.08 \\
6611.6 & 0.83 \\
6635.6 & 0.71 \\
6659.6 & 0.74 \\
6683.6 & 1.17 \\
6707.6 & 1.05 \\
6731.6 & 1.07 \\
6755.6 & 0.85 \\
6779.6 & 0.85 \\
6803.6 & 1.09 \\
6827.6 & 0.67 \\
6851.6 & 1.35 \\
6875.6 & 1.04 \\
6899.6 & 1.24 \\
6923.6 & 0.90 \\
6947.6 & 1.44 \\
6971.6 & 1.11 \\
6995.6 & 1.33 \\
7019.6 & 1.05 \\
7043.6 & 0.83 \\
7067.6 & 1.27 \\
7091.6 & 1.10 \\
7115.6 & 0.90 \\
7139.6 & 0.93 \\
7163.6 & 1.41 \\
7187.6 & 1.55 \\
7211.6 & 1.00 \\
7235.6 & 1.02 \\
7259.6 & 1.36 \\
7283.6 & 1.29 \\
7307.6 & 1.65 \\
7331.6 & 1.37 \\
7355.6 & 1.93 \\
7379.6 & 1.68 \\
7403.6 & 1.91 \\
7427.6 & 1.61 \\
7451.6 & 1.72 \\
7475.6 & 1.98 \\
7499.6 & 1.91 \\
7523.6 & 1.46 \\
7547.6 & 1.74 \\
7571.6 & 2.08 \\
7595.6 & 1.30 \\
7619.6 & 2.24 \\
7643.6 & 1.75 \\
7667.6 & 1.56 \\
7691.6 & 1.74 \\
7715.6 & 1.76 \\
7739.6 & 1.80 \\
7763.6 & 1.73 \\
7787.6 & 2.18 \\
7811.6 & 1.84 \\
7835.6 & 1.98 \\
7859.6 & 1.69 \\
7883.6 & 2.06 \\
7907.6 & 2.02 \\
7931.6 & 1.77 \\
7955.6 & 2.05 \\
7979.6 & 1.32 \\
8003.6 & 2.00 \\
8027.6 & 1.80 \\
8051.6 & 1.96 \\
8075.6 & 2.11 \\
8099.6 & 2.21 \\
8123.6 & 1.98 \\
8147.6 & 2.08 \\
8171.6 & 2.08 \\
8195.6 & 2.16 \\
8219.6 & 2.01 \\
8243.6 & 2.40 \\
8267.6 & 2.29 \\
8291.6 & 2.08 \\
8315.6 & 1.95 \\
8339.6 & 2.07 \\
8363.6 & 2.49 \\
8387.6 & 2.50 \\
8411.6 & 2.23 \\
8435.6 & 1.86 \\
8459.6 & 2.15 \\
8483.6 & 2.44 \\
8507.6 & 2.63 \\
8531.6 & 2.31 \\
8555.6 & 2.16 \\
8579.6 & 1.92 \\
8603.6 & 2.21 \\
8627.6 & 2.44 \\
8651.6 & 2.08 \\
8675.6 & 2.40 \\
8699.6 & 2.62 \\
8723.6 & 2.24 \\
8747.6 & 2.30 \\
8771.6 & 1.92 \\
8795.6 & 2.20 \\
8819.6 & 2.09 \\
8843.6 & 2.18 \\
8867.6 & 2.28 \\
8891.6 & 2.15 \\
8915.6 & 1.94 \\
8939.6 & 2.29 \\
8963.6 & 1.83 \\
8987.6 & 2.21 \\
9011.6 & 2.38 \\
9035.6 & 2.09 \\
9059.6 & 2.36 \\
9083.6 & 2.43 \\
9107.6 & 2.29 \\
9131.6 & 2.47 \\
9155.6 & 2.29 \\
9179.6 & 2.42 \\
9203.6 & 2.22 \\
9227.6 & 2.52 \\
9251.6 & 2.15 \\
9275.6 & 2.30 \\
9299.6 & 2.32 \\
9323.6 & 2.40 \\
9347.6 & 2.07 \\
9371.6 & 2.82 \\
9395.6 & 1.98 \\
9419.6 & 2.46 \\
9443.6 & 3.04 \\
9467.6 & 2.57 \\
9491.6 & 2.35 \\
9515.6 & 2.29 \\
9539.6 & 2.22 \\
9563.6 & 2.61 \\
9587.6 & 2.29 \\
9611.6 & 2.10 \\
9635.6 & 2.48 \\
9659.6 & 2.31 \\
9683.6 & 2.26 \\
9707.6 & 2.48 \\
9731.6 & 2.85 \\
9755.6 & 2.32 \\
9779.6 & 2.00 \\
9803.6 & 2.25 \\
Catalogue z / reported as 0.835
